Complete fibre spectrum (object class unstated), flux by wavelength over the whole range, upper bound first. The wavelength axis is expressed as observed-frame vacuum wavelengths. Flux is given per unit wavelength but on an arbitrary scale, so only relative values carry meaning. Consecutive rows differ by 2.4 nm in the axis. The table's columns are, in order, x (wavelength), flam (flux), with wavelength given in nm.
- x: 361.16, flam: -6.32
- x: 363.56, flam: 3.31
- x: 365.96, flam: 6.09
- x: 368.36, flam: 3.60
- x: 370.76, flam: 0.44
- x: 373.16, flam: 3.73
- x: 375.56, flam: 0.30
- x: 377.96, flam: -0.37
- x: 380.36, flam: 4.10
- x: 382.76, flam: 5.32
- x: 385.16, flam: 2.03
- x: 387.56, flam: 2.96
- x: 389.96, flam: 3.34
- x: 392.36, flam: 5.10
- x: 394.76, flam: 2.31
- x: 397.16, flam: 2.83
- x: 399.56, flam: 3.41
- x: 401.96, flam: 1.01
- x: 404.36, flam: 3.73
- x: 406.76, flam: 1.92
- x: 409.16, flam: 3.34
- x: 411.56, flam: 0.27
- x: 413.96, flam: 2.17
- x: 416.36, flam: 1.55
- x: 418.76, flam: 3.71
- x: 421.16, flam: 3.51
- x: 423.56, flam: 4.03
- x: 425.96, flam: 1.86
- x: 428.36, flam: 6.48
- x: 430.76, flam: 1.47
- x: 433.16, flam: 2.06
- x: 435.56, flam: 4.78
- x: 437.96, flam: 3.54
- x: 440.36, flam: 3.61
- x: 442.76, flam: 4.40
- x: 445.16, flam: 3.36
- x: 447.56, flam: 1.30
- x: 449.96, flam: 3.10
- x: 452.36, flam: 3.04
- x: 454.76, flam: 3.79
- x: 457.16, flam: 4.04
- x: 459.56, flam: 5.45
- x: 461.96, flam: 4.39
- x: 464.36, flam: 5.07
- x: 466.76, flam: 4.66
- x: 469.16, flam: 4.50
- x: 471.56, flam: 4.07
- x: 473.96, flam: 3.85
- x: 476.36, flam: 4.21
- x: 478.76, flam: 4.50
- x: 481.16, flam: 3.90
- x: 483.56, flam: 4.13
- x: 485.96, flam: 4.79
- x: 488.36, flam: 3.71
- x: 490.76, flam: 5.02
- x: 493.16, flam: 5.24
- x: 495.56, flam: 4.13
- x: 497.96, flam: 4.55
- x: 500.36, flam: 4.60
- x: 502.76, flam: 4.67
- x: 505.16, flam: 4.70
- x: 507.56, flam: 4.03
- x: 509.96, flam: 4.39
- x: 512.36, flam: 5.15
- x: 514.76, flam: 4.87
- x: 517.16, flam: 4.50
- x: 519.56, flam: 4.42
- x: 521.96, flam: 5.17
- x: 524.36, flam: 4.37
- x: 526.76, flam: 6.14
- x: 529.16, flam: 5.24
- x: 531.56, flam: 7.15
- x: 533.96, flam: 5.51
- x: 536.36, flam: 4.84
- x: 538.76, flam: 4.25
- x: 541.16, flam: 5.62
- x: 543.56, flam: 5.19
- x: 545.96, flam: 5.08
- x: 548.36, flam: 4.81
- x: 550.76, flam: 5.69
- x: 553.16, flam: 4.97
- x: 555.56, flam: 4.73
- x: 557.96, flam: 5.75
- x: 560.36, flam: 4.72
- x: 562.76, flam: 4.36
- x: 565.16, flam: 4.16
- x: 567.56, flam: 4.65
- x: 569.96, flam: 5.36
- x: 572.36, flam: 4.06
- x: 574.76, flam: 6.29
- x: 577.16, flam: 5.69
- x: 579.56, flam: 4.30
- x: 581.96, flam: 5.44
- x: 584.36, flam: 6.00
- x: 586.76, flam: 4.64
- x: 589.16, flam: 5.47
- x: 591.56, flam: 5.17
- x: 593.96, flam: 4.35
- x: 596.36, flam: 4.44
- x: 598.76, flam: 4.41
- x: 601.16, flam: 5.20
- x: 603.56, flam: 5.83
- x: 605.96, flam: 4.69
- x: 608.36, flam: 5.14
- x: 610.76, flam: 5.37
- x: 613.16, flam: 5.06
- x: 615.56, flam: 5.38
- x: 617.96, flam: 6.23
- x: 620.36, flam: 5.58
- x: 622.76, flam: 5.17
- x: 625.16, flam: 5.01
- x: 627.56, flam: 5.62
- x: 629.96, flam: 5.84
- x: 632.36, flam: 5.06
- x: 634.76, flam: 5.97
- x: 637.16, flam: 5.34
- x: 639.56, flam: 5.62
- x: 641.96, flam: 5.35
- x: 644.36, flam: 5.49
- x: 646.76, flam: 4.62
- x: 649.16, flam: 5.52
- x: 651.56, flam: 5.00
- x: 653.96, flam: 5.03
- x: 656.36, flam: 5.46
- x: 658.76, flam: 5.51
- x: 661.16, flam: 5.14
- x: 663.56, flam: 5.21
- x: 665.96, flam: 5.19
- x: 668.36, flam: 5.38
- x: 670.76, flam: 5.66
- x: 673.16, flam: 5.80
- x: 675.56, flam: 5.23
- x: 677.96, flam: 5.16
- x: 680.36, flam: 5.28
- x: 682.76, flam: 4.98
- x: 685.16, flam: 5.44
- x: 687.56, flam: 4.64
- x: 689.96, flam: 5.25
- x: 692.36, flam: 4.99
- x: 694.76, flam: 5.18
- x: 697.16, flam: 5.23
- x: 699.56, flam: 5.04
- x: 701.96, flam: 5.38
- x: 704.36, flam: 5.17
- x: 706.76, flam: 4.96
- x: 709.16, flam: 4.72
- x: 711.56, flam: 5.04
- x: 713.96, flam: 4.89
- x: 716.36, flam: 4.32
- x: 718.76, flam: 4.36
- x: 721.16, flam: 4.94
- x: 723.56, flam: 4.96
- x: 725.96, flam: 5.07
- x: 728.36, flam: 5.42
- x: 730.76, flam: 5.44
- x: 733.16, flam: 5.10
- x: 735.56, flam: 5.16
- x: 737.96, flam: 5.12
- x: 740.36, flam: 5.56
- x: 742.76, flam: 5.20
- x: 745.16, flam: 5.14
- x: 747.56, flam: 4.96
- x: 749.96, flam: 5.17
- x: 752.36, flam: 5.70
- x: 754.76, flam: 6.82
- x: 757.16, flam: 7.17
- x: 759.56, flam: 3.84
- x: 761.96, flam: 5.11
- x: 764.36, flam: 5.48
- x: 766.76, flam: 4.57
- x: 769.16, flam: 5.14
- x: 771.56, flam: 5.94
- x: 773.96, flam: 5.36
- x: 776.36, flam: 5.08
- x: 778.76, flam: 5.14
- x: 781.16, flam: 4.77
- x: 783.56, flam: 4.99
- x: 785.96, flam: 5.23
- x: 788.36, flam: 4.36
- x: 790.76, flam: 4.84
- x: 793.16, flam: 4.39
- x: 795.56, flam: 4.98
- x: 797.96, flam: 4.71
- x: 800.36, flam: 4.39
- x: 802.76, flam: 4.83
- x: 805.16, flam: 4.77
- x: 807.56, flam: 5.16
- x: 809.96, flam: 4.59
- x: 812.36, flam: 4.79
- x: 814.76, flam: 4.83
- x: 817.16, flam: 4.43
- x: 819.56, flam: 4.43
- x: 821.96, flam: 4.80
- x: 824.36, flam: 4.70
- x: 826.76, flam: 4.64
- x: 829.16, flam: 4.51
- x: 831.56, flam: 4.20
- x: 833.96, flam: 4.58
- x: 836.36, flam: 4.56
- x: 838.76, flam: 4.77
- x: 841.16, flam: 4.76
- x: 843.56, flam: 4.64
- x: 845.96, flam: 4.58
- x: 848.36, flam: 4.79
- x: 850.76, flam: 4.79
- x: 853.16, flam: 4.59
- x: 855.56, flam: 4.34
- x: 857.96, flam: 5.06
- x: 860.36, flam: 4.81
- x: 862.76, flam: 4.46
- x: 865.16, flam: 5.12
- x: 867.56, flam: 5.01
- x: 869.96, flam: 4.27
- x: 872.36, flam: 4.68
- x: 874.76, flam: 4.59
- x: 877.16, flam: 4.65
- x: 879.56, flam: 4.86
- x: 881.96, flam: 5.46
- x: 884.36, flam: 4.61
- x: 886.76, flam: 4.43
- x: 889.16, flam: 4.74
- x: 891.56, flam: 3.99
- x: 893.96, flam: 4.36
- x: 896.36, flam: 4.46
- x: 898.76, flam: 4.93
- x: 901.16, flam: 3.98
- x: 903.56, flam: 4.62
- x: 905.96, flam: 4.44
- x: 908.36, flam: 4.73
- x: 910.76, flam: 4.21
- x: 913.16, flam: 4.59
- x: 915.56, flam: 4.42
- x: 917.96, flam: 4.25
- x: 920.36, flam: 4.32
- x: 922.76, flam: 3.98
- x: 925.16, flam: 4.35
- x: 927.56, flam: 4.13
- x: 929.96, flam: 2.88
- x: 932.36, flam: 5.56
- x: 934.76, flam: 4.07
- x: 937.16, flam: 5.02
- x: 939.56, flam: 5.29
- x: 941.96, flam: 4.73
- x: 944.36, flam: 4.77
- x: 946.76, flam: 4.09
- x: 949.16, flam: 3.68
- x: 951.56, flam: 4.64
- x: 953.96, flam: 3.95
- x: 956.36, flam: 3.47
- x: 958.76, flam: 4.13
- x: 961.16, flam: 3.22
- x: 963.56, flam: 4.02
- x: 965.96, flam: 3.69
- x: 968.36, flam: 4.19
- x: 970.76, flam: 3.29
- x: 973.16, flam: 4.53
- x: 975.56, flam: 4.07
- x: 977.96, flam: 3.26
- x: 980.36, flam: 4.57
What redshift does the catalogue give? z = 0.149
